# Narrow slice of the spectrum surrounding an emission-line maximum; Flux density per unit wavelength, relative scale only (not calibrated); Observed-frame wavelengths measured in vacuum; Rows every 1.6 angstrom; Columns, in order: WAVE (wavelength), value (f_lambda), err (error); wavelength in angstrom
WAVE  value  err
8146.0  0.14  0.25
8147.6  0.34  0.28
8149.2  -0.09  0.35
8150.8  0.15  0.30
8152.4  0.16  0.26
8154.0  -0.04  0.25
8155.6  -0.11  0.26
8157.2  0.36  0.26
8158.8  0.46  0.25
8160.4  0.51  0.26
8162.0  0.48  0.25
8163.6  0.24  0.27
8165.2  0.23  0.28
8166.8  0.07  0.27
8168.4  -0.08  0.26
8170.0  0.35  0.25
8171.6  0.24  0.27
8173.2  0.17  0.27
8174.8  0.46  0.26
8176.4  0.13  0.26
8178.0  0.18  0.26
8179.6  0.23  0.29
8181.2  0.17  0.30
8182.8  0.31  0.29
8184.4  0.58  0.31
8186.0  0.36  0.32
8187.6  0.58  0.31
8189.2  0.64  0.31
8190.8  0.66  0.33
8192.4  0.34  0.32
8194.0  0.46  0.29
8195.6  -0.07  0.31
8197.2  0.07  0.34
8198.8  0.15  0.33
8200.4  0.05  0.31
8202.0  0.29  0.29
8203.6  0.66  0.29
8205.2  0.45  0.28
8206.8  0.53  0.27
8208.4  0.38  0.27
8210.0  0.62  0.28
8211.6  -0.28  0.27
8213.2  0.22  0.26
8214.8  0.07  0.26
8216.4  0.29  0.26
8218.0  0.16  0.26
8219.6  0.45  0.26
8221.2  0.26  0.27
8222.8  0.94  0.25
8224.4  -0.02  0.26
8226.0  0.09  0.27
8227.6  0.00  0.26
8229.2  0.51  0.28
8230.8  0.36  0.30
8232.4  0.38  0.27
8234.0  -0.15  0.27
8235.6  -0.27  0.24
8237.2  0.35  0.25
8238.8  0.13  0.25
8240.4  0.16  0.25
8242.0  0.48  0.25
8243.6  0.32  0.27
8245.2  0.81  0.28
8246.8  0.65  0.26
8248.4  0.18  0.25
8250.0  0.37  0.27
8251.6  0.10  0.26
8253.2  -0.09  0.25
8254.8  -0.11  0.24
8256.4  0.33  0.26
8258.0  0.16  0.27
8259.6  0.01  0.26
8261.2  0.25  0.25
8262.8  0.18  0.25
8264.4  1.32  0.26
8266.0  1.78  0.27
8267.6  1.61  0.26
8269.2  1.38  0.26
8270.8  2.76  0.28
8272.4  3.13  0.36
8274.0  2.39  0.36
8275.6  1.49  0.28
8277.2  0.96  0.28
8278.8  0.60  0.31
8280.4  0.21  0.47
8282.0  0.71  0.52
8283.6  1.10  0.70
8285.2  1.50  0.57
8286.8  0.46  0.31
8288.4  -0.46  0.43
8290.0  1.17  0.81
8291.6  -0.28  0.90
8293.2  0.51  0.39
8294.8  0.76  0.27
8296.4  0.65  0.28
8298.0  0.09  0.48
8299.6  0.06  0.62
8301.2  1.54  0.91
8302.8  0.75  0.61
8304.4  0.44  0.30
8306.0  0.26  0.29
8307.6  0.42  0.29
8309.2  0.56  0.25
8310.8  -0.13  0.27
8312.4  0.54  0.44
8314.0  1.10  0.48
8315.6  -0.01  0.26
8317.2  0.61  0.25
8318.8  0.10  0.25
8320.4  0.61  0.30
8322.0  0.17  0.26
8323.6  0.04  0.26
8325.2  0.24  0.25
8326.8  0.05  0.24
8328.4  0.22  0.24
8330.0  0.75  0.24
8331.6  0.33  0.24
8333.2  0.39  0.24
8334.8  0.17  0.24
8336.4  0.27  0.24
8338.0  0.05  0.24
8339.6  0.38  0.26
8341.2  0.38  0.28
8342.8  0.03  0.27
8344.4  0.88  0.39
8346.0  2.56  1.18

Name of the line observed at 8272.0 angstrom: [O II] 3727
